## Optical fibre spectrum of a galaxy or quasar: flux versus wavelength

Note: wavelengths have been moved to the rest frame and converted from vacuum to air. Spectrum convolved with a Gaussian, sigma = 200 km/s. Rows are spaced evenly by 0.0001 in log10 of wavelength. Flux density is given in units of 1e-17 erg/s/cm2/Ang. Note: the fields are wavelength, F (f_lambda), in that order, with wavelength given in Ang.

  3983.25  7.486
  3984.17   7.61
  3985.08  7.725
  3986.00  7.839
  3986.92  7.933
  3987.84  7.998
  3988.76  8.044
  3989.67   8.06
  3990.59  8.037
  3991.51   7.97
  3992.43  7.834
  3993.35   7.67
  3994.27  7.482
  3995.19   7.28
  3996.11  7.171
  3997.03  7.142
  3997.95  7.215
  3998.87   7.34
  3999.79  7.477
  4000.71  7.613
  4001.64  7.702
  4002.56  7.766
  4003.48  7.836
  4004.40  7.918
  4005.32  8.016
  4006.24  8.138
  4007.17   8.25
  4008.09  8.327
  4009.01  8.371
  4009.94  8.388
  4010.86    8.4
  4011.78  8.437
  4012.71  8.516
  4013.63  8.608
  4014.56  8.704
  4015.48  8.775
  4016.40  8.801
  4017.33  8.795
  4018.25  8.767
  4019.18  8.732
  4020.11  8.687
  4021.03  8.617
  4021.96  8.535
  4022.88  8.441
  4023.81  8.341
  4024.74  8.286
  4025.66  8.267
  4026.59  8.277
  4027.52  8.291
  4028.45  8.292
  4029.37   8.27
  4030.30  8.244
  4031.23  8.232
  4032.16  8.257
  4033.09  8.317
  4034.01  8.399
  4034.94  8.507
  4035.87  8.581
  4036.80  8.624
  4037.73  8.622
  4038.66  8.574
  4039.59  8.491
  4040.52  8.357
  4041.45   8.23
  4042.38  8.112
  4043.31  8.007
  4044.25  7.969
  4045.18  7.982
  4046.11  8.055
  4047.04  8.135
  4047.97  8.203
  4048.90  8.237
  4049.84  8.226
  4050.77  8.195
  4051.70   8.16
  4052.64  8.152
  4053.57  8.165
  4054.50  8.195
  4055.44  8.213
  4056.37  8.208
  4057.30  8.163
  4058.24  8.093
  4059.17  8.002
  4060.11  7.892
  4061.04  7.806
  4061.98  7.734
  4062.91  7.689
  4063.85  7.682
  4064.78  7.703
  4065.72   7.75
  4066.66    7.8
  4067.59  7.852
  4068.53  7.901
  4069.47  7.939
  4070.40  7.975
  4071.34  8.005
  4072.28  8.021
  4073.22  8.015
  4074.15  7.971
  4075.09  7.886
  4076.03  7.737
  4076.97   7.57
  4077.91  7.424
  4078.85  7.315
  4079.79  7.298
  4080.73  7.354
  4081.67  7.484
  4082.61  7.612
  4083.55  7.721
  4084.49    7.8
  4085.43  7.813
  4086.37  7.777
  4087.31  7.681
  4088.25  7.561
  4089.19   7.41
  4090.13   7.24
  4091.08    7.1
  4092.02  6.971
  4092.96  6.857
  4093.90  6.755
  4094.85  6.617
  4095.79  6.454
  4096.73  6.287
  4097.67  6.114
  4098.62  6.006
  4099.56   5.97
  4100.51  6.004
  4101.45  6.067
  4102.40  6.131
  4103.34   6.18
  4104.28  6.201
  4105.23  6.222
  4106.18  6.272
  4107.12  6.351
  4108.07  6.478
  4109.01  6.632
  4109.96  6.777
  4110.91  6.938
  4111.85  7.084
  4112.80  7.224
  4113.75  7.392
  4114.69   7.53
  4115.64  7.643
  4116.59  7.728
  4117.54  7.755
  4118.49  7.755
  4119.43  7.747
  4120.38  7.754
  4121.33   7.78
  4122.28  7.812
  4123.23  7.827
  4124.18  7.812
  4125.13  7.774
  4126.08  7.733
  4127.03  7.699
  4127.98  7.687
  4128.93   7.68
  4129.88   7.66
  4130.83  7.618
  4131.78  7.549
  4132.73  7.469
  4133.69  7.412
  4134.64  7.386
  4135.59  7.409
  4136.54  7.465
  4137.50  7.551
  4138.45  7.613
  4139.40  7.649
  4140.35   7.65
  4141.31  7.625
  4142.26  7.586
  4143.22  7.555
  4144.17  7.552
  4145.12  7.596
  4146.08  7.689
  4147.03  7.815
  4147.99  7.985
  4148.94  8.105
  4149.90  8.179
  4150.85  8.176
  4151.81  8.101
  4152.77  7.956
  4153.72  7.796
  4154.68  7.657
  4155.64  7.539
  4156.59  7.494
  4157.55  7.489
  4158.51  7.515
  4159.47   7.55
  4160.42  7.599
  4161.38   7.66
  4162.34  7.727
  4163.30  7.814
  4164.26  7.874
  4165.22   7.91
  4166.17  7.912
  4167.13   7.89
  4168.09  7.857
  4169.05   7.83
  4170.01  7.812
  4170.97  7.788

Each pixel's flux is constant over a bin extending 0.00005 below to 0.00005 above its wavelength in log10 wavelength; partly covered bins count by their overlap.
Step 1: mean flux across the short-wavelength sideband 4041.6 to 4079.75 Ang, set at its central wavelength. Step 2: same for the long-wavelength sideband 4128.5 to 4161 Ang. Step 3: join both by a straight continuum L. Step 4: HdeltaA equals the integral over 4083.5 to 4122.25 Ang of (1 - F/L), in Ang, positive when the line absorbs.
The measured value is 4.1 Ang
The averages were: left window 7.95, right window 7.67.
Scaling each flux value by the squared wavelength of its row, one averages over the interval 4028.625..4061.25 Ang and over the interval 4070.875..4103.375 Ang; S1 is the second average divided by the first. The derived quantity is 0.9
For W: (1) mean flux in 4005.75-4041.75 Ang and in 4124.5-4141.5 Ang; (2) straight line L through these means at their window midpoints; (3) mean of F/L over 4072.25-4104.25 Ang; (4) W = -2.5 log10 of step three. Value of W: 0.12 mag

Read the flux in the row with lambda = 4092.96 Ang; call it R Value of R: 6.857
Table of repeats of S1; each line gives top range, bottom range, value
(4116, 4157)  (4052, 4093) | 1.03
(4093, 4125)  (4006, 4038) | 0.85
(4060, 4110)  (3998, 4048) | 0.90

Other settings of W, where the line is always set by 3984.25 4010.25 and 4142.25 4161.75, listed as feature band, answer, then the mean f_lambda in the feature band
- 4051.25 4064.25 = -0.03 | 8.01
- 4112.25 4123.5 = 0.01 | 7.65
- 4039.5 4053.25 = -0.05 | 8.16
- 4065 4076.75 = -0.02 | 7.89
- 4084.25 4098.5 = 0.10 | 7.06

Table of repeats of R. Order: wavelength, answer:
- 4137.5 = 7.551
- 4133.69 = 7.412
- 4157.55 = 7.489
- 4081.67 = 7.484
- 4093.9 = 6.755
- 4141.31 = 7.625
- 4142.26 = 7.586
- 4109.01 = 6.632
